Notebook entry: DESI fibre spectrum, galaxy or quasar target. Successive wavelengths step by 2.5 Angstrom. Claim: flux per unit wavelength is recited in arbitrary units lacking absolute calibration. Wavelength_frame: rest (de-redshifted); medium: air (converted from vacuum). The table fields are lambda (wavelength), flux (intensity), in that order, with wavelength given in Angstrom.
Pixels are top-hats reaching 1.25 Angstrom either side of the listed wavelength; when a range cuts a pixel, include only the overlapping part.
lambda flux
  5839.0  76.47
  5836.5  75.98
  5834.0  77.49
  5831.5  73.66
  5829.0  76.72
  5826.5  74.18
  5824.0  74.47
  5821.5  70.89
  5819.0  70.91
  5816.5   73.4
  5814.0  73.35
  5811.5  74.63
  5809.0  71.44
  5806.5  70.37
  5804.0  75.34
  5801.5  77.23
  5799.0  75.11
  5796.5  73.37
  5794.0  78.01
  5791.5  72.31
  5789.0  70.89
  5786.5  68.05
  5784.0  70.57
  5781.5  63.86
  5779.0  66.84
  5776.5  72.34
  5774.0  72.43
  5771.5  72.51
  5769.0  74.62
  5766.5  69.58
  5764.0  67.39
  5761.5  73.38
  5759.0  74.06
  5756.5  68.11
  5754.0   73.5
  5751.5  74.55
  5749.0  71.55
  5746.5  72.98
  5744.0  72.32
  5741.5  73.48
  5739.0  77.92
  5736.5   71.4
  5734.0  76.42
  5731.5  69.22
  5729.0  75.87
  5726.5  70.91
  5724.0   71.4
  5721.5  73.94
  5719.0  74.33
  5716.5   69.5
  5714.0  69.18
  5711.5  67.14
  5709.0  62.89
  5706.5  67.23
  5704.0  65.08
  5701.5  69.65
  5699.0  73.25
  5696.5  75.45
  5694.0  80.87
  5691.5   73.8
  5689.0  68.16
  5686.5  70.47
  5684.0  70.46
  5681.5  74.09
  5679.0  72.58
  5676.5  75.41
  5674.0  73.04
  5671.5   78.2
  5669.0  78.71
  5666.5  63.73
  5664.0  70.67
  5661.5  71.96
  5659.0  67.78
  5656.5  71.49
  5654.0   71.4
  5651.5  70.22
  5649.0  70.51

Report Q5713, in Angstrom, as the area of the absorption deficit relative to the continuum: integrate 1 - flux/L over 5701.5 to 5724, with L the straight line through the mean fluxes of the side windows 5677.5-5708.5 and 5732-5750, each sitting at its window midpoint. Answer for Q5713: 1.1 Angstrom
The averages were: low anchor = 71.6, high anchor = 73.6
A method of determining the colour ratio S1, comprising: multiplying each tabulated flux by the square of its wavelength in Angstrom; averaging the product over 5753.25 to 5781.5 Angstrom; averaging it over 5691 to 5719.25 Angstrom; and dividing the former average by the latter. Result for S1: 1.03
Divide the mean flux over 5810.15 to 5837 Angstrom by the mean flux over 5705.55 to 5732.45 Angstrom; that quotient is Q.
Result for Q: 1.06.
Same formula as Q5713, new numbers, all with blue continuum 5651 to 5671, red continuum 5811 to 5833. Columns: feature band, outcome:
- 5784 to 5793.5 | 0.3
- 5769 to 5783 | 0.5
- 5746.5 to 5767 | 0.2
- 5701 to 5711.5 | 0.8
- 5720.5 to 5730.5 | -0.1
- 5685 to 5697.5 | -0.4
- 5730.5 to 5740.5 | -0.2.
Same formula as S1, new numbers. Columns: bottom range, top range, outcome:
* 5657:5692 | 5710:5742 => 1.02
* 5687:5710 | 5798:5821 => 1.08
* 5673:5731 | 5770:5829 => 1.05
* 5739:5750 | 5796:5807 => 1.04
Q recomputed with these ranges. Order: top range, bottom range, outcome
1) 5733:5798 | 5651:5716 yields 1.01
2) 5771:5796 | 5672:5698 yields 0.96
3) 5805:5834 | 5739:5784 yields 1.02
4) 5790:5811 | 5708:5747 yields 1.03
